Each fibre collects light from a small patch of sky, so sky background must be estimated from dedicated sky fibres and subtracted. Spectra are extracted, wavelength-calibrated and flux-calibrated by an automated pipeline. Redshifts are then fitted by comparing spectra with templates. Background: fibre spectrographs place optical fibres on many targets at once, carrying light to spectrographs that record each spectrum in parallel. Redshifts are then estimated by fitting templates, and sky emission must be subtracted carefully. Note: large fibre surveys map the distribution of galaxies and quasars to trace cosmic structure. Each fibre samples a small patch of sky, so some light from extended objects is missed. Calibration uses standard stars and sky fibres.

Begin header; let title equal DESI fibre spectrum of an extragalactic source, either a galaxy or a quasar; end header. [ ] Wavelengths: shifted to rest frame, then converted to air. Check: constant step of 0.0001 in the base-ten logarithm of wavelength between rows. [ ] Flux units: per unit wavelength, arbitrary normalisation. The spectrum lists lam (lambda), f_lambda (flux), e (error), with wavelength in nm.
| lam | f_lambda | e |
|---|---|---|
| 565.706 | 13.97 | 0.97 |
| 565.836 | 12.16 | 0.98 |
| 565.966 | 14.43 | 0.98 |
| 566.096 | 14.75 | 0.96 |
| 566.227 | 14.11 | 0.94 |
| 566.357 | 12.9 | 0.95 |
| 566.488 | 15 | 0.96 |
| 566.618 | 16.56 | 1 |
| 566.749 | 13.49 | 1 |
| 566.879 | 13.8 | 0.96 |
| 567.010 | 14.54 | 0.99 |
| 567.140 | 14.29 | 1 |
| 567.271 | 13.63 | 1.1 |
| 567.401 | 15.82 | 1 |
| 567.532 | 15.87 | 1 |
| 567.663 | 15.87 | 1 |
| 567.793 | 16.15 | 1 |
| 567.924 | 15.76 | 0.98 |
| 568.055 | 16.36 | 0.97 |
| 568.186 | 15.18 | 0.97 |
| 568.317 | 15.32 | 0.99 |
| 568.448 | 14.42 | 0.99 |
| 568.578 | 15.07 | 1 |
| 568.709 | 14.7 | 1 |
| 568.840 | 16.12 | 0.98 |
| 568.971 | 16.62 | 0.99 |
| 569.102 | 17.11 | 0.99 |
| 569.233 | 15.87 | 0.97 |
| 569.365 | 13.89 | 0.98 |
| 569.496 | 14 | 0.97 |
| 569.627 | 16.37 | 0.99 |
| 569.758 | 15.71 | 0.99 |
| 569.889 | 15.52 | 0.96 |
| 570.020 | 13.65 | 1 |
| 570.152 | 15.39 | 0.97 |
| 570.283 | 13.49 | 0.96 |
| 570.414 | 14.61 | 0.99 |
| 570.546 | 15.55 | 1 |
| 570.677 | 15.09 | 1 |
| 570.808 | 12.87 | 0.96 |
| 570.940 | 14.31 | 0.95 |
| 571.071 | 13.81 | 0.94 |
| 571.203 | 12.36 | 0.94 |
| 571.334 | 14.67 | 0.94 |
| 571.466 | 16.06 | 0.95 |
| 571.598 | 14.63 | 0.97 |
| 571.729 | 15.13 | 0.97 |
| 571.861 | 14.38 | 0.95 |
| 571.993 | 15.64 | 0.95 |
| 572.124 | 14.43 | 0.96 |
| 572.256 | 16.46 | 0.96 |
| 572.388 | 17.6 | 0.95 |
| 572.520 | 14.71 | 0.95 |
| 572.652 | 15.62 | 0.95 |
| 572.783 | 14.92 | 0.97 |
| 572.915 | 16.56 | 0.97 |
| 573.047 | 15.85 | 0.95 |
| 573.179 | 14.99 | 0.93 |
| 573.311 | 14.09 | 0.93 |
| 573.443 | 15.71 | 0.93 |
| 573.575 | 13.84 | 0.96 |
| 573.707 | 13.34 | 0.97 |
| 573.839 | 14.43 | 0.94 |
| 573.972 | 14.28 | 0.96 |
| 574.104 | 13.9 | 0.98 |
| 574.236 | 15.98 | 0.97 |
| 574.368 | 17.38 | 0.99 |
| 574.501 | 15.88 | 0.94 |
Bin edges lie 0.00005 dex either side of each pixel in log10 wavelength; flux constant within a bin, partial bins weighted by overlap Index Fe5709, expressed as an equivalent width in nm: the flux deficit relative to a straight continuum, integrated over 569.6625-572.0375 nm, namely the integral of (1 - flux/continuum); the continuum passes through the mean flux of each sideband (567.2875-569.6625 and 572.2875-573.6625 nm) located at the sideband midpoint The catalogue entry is 0.13 nm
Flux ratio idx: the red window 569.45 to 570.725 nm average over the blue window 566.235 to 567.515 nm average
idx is 1.03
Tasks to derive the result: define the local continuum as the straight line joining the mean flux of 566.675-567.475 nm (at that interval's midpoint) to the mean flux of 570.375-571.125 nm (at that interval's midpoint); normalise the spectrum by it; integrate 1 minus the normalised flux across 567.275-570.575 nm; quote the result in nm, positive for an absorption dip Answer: -0.23 nm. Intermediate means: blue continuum 14.3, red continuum 14.4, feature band 15.3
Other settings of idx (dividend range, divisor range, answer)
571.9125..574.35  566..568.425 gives 1.02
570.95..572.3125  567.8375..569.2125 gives 0.94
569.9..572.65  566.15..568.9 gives 0.99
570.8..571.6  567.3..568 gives 0.90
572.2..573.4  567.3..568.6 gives 1.01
